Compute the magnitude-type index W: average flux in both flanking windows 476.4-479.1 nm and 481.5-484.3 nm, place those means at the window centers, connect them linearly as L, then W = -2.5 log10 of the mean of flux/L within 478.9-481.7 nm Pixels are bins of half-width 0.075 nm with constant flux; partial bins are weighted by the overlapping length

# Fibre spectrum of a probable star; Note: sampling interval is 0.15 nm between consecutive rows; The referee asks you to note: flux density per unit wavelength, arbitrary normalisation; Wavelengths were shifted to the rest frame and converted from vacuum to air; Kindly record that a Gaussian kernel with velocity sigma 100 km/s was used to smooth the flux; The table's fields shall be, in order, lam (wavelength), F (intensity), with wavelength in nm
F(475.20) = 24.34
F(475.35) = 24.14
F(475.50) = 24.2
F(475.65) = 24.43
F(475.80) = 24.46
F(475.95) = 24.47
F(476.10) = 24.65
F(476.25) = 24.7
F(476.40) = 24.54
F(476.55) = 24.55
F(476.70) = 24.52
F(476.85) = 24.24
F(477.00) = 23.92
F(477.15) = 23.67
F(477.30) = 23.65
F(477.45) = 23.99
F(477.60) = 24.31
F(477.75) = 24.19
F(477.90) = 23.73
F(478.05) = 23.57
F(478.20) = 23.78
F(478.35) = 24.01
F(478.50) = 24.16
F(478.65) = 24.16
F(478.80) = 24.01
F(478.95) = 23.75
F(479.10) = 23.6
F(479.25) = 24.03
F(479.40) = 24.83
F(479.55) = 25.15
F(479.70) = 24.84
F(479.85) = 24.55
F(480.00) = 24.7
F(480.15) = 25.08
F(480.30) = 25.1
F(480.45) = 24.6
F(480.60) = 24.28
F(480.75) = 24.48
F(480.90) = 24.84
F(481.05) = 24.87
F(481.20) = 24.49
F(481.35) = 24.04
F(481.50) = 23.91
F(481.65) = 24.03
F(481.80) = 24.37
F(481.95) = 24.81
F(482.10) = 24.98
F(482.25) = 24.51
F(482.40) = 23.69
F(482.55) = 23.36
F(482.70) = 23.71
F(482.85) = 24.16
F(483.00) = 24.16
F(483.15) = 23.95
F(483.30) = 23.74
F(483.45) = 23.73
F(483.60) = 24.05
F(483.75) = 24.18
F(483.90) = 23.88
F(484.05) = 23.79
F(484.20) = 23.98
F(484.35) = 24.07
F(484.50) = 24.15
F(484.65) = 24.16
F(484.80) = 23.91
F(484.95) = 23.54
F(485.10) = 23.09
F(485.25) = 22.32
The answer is -0.02 mag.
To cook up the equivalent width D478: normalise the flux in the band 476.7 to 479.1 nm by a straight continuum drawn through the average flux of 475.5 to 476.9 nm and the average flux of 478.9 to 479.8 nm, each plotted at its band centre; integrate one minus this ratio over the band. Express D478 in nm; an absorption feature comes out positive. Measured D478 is 0.05 nm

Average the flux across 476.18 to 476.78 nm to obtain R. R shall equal 24.6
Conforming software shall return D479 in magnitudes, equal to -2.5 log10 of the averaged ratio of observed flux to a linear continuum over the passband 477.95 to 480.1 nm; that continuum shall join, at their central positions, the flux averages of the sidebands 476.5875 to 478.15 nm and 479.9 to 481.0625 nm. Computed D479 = 0.01 mag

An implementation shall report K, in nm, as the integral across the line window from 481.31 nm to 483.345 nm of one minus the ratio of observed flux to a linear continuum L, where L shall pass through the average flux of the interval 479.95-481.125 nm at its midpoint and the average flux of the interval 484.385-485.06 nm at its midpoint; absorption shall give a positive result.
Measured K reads 0.023 nm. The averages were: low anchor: 24.7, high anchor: 23.9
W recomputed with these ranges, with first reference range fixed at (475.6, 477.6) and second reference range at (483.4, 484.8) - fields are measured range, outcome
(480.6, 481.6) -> -0.01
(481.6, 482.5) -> -0.01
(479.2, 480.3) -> -0.03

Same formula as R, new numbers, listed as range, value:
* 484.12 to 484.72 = 24.1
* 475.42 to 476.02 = 24.4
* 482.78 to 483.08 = 24.2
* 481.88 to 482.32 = 24.8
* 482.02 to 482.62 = 24.1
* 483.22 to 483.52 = 23.7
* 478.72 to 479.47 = 24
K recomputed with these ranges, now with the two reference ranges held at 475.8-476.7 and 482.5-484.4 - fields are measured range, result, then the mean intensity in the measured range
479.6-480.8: -0.025 nm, 24.7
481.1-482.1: -0.011 nm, 24.3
